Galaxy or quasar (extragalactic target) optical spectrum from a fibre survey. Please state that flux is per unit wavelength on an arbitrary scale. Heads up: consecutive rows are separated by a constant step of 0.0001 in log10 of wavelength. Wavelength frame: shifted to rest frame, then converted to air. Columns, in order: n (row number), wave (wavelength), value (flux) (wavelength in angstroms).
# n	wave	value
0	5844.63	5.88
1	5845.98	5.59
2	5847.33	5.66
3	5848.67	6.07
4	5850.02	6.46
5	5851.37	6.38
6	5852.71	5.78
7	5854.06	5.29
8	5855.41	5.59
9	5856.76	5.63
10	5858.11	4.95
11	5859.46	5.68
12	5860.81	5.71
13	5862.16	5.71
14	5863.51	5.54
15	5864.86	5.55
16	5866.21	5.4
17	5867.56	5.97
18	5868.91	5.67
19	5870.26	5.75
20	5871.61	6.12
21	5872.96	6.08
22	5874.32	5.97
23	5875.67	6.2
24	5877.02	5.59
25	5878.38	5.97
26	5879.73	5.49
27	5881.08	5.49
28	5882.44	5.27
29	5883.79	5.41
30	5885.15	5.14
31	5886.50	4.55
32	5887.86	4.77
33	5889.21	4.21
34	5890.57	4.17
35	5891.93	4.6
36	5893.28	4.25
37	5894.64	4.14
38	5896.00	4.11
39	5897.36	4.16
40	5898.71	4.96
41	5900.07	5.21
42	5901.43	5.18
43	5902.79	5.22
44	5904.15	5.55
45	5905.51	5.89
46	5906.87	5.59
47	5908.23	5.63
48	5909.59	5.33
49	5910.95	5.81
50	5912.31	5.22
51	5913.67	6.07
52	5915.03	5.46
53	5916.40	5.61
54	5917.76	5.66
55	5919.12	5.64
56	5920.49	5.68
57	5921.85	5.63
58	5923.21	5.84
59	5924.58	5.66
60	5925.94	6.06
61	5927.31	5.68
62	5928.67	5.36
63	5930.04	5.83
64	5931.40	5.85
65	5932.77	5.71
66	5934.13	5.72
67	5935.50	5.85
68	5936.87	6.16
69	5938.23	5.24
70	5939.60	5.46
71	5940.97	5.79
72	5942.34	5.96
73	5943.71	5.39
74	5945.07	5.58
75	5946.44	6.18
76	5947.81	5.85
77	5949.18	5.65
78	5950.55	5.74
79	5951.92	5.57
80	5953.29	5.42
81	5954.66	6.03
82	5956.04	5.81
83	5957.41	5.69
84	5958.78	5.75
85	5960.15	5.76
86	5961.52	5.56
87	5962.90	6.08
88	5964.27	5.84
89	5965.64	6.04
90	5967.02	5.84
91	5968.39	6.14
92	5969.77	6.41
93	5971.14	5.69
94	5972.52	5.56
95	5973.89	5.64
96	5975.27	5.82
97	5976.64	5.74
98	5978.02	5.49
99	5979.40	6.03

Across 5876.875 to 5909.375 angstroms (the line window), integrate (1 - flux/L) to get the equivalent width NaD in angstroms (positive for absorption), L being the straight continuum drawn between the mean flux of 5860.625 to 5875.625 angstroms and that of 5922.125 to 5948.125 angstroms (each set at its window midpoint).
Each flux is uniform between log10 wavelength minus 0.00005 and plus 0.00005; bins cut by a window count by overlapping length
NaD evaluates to 4.25 angstroms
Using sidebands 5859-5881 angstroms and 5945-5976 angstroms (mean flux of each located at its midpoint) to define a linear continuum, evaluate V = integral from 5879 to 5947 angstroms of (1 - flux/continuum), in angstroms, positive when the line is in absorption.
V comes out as 5.0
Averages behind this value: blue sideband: 5.77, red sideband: 5.82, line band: 5.37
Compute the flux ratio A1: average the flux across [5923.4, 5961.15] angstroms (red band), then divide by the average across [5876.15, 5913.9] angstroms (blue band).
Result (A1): 1.1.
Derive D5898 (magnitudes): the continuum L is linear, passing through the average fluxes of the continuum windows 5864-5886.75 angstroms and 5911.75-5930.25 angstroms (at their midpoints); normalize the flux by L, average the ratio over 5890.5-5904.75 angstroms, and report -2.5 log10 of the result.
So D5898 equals 0.20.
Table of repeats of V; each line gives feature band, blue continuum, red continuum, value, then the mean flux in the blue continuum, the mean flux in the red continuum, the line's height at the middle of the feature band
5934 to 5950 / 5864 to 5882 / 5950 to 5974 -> 0.19 angstroms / 5.78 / 5.81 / 5.81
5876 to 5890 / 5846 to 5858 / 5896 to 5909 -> 0.60 angstroms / 5.8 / 5.21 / 5.44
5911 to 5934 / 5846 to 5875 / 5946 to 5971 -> 0.49 angstroms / 5.76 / 5.85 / 5.81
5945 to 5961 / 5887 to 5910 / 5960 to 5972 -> -0.09 angstroms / 4.87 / 5.93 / 5.73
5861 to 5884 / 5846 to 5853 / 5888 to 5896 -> -2.89 angstroms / 6.04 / 4.29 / 5.1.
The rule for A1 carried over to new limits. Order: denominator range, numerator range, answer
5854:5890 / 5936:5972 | 1.05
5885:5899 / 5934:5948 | 1.30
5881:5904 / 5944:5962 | 1.21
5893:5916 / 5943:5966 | 1.11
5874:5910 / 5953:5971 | 1.15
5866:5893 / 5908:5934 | 1.06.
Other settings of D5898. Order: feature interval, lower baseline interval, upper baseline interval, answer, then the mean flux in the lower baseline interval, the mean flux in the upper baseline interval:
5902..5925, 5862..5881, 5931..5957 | 0.03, 5.78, 5.73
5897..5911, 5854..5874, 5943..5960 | 0.07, 5.66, 5.72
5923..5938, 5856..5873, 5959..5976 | 0.00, 5.66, 5.86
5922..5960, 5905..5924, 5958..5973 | 0.01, 5.64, 5.88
